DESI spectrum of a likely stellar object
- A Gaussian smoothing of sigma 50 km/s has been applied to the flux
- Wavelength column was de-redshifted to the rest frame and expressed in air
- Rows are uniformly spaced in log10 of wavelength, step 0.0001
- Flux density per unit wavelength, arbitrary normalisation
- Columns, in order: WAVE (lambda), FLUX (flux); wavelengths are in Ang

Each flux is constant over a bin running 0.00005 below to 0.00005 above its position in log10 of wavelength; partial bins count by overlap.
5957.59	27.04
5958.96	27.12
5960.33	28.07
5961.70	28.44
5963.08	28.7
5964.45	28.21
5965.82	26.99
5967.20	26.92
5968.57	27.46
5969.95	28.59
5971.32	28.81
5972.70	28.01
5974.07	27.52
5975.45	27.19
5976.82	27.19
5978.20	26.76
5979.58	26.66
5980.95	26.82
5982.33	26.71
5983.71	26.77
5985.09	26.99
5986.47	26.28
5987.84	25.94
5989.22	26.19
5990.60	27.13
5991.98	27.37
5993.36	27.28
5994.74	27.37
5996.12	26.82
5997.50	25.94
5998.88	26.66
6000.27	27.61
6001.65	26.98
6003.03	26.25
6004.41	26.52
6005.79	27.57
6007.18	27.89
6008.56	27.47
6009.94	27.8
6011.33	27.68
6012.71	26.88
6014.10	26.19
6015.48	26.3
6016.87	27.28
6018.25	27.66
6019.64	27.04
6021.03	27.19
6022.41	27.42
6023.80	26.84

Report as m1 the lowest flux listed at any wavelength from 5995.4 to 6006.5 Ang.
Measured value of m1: 25.94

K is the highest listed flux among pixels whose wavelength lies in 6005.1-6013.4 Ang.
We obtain 27.89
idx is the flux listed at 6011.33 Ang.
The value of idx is 27.68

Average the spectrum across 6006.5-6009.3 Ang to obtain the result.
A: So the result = 27.8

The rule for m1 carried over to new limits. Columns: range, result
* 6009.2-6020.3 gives 26.19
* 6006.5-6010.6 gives 27.47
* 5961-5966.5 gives 26.99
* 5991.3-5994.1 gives 27.28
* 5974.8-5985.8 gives 26.66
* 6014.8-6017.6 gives 26.3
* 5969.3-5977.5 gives 27.19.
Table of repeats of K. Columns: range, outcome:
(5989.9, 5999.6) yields 27.37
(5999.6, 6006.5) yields 27.61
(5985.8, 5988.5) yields 26.28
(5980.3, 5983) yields 26.82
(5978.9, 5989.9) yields 26.99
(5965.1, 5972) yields 28.81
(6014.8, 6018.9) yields 27.66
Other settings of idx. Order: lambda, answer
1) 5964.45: 28.21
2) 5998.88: 26.66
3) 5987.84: 25.94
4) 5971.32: 28.81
